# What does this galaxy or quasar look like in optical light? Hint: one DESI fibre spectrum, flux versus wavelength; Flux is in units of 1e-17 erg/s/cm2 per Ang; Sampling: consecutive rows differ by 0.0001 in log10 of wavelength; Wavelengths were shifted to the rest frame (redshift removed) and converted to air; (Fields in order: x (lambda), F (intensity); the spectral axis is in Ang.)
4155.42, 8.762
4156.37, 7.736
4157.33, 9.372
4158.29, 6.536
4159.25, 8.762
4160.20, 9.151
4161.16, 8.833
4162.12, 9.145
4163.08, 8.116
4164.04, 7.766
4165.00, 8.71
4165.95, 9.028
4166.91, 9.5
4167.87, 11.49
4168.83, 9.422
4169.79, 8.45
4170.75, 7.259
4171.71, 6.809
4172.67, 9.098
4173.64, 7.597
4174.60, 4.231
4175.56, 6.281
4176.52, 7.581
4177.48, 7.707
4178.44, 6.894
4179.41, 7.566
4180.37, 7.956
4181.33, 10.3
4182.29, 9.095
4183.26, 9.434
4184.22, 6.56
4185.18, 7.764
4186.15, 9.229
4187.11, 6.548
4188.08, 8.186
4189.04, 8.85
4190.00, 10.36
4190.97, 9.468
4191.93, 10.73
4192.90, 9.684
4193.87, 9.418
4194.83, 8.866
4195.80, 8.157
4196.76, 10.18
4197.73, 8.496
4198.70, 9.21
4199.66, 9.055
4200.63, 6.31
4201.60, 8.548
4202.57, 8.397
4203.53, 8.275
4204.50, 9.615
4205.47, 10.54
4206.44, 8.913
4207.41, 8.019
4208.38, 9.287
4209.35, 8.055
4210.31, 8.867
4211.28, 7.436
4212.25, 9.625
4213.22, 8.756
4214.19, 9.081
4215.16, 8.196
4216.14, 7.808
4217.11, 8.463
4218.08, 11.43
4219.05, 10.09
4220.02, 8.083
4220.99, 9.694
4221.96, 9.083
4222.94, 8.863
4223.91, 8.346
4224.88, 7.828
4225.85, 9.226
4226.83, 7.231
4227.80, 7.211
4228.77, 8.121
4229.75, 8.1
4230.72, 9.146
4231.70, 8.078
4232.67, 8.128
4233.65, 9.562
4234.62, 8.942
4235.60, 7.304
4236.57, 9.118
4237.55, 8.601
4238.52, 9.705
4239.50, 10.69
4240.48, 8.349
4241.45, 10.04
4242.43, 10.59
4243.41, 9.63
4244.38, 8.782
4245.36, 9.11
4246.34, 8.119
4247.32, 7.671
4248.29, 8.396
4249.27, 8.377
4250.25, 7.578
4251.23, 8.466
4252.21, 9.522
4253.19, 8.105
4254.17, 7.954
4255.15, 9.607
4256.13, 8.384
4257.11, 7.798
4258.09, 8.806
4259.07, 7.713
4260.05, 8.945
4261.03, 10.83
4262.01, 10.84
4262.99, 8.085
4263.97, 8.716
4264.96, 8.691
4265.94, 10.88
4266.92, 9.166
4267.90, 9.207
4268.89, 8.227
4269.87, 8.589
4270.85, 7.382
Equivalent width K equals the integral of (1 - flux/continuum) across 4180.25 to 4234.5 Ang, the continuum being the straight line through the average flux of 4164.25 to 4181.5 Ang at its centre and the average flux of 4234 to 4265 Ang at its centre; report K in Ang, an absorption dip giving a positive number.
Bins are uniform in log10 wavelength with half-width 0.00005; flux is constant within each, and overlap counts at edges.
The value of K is -2.18 Ang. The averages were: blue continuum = 8.06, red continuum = 8.86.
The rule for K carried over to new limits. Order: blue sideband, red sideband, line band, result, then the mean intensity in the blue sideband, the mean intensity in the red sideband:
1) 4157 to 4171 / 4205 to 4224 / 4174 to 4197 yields 1.3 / 8.79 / 8.94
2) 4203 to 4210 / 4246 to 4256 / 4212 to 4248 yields -0.7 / 8.96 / 8.38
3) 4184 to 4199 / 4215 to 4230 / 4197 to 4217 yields 0.3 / 8.89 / 8.62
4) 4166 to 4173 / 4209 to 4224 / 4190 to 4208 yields -0.3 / 8.87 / 8.89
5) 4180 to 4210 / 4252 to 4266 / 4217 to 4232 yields 0.3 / 8.83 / 8.92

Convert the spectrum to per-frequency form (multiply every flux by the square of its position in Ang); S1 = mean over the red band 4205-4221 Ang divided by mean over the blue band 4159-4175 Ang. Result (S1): 1.08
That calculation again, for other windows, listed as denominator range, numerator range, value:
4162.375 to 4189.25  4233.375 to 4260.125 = 1.12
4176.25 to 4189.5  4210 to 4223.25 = 1.12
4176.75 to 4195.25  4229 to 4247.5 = 1.06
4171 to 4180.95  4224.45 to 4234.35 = 1.18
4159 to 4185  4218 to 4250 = 1.10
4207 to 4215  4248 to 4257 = 1.00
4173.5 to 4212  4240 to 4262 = 1.07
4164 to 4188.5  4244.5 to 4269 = 1.13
